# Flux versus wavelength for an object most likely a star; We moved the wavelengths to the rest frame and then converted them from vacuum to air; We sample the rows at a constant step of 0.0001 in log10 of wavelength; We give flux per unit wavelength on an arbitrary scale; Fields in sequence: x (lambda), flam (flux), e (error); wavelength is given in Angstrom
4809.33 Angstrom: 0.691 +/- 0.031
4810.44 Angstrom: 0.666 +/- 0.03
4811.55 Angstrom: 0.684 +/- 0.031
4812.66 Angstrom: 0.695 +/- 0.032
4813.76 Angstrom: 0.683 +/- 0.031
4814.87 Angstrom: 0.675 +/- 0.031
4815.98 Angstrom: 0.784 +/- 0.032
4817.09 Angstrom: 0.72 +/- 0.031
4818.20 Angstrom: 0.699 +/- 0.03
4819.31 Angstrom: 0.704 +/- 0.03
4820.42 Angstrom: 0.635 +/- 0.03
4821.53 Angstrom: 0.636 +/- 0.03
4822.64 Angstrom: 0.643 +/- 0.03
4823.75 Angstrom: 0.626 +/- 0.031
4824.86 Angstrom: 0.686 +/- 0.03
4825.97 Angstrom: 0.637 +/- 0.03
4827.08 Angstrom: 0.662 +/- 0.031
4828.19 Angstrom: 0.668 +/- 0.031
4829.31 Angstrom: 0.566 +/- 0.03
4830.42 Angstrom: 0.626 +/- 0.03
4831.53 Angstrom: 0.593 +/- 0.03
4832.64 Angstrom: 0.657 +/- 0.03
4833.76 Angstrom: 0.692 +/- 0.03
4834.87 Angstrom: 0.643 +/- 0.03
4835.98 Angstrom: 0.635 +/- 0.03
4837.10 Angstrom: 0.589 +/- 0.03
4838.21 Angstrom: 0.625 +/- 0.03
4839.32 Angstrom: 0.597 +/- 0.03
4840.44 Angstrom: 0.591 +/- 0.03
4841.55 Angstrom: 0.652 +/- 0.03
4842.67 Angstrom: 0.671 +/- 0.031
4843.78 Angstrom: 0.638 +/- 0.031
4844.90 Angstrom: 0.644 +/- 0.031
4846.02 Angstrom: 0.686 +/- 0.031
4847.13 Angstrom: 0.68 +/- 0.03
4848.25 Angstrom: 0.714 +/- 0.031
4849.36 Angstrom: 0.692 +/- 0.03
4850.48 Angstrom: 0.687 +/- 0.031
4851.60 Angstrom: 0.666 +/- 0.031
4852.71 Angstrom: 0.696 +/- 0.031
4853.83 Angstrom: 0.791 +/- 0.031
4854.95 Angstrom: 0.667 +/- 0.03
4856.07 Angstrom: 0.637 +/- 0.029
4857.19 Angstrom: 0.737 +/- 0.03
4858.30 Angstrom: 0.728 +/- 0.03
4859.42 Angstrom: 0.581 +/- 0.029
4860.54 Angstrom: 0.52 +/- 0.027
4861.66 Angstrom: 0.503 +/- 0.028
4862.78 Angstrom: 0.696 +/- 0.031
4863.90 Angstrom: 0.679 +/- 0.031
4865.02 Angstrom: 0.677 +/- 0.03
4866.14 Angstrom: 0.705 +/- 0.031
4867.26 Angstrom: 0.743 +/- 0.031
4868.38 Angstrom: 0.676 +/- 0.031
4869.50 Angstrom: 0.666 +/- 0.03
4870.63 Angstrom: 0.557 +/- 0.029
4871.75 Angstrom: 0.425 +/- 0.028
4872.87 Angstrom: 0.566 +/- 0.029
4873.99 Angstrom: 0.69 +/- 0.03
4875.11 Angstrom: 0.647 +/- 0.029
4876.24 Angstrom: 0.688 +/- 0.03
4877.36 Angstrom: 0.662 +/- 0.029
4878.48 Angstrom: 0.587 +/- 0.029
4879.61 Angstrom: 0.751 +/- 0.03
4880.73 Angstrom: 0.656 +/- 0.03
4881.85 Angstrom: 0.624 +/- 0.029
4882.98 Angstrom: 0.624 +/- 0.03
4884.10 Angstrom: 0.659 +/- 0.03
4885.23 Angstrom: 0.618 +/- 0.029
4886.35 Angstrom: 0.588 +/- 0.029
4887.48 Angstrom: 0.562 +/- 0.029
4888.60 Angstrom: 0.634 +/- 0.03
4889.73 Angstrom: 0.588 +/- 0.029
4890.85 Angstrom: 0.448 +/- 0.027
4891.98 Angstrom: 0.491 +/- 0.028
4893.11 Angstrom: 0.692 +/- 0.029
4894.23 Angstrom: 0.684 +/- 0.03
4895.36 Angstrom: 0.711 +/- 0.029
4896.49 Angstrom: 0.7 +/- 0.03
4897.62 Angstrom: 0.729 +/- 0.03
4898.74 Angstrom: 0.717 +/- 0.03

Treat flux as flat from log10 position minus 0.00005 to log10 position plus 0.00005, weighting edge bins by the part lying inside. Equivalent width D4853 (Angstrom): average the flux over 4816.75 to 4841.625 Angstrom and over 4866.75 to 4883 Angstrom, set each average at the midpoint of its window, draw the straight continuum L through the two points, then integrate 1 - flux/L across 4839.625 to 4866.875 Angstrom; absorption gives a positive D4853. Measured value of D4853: -1.0 Angstrom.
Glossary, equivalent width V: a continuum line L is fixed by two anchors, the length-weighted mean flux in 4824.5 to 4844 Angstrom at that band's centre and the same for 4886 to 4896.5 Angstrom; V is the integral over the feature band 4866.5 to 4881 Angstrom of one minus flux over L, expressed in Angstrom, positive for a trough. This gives -0.6 Angstrom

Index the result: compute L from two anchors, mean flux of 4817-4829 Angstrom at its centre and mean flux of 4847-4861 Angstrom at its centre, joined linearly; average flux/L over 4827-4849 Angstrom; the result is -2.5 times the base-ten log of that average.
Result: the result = 0.05 mag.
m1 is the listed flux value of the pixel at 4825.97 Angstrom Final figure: 0.637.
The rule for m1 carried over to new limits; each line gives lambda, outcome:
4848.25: 0.714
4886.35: 0.588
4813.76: 0.683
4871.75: 0.425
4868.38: 0.676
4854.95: 0.667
